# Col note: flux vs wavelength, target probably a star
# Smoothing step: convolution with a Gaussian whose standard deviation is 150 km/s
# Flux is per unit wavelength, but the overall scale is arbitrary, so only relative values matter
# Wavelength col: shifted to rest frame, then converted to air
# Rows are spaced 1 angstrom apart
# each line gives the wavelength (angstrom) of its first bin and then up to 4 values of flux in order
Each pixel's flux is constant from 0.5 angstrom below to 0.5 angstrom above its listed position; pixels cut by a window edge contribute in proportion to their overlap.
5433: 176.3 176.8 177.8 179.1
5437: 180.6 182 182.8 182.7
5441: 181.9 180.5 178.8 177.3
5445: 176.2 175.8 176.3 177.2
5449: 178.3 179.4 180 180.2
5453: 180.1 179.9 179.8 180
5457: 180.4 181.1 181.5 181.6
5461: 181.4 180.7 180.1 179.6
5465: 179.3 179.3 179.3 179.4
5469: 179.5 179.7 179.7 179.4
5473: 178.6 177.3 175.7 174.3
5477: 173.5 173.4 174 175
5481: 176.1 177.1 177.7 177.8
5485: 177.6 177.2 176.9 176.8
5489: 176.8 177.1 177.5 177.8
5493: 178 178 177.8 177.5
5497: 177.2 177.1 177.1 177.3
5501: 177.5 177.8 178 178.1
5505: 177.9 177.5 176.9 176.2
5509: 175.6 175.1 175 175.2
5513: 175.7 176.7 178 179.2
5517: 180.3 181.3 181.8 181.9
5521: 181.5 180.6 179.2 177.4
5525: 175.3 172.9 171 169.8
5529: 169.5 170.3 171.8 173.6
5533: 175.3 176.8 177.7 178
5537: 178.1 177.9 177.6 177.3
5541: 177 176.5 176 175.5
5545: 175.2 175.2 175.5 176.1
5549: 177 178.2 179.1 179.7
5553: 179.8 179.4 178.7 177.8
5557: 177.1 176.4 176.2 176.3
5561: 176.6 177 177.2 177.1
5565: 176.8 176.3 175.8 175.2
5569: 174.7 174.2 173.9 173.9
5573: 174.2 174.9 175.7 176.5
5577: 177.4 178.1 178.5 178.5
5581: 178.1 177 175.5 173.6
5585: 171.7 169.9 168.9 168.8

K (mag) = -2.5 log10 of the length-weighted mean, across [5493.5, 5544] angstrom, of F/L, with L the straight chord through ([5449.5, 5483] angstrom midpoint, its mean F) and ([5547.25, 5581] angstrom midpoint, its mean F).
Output 0.01 mag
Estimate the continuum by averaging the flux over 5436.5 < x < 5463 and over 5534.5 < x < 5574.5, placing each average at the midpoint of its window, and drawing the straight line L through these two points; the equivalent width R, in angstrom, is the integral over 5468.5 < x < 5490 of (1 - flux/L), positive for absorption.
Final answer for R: 0.25 angstrom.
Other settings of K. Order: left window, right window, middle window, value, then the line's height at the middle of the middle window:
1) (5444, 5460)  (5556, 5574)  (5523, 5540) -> 0.013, 177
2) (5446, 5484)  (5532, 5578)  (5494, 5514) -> 0.005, 178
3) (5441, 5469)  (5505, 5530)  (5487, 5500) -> 0.002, 178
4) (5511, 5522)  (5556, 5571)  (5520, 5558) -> 0.008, 178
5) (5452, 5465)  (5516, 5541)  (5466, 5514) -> 0.010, 179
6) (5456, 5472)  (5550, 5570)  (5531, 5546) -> 0.009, 178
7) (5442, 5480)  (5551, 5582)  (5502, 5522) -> -0.002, 178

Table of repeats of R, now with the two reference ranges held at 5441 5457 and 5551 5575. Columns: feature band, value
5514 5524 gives -0.15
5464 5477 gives 0.00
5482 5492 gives 0.04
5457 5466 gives -0.10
